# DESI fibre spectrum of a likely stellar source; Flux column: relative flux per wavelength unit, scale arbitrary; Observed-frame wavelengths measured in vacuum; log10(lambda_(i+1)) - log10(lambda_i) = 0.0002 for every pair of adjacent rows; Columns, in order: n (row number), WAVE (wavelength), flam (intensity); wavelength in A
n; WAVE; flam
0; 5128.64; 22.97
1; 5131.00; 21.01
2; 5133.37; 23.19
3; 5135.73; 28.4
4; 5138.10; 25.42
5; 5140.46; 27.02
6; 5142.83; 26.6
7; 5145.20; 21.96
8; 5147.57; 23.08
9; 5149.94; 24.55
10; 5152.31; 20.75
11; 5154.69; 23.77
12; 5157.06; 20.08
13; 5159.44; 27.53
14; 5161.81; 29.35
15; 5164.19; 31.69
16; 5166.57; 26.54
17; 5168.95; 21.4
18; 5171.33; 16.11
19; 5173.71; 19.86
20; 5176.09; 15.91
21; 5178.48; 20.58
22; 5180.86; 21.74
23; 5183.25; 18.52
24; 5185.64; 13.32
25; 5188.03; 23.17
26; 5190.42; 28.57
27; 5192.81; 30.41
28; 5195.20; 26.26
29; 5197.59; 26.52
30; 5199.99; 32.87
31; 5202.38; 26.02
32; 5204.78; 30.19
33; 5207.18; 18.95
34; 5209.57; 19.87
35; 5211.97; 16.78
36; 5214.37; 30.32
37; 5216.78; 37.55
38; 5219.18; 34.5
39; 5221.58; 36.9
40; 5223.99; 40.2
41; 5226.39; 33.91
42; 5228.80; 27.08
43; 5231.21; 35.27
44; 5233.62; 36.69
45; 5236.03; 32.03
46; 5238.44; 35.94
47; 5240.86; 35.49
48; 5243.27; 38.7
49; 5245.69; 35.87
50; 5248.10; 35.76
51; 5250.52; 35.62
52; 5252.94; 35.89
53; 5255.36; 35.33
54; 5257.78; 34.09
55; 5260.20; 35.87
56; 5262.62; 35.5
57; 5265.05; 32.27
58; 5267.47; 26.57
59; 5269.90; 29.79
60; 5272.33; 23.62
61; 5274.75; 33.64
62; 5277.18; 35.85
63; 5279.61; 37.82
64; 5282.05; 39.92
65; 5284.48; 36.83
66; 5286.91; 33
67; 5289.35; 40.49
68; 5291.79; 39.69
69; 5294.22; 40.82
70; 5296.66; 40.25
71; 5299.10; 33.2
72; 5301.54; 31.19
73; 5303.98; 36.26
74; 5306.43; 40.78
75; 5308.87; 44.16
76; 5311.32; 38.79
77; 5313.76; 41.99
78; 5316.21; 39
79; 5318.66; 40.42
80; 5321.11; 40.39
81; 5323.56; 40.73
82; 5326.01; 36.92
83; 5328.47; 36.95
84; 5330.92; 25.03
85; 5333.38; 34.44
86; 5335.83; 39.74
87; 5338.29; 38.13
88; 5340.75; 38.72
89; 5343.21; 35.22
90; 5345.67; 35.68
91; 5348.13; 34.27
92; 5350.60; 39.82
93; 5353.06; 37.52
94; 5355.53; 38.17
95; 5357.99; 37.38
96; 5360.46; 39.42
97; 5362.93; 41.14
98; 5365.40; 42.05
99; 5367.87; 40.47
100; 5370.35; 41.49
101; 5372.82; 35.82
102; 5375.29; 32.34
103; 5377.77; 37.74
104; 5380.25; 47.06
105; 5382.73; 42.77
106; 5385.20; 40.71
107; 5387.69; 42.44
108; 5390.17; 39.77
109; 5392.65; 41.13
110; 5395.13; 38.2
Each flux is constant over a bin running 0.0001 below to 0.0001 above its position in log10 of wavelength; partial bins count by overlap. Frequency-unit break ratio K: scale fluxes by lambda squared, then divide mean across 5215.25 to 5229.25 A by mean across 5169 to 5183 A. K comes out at 1.89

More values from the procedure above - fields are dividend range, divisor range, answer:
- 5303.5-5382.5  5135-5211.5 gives 1.72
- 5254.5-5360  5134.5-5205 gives 1.59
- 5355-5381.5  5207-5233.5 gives 1.35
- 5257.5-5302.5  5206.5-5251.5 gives 1.09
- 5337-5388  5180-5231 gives 1.50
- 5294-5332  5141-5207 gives 1.67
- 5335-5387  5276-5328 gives 1.03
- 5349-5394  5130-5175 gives 1.79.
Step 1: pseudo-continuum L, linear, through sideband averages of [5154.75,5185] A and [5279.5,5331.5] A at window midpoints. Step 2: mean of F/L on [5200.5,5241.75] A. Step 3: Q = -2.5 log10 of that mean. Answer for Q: -0.10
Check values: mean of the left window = 22.3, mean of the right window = 38.1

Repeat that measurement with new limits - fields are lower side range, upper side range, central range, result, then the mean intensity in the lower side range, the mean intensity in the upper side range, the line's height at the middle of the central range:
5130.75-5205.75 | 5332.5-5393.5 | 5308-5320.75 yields -0.16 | 24.2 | 39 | 35.3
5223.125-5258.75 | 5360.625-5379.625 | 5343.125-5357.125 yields 0.04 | 35.2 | 39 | 38.4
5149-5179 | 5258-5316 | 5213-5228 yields -0.21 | 23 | 36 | 29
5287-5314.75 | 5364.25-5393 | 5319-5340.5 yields 0.07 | 38.6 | 40.3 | 39.2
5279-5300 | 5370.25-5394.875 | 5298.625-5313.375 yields 0.02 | 38.1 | 40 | 38.4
